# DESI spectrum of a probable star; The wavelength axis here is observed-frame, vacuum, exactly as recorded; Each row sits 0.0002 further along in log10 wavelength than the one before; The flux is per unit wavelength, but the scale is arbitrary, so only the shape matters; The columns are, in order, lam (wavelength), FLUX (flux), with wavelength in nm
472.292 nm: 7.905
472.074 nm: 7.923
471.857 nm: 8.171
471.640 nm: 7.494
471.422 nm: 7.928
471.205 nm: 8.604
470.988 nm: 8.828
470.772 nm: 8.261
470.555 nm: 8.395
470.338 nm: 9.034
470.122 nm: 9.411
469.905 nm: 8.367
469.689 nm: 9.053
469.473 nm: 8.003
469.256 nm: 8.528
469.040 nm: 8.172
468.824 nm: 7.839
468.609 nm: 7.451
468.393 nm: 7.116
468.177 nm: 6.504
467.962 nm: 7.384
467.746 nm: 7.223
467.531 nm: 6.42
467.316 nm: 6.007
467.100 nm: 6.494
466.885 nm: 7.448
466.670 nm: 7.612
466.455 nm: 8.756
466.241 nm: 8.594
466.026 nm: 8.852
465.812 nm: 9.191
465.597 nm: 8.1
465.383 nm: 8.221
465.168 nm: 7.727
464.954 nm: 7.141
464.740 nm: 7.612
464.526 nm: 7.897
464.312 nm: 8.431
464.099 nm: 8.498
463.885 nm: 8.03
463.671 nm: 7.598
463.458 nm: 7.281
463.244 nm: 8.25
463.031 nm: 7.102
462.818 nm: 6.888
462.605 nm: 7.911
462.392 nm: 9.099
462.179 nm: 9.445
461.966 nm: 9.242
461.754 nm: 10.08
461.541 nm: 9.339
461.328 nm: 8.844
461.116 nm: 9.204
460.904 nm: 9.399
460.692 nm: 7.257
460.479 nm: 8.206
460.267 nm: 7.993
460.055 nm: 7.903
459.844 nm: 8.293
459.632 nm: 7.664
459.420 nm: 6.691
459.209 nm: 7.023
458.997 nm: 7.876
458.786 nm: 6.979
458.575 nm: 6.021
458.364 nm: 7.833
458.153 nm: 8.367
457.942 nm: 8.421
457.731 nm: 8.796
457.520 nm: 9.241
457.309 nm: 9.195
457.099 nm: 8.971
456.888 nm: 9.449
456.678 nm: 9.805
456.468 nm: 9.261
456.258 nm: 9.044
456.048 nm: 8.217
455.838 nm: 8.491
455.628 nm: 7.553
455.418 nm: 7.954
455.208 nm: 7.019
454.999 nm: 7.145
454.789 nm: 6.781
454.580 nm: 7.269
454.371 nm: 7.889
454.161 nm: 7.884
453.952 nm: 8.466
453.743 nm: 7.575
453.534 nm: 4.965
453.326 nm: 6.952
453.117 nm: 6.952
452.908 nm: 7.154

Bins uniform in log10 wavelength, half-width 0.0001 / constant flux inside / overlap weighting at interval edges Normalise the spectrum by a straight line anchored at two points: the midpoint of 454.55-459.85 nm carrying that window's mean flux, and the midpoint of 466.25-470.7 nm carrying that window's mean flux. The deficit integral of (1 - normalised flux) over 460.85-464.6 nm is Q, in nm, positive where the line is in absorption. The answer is -0.255 nm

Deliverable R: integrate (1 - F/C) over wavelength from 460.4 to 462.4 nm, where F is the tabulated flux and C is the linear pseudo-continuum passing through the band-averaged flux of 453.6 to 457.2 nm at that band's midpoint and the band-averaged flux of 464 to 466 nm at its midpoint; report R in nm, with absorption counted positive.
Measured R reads -0.22 nm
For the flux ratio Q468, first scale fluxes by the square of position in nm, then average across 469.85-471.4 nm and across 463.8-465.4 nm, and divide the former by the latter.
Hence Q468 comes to 1.1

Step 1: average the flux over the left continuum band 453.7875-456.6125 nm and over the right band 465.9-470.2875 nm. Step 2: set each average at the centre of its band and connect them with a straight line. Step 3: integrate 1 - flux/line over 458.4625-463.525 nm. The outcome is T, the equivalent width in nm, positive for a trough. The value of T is -0.141 nm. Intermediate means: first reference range 7.94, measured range 8.09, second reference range 7.79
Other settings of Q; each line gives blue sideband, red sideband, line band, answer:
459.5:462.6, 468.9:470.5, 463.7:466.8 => 0.17 nm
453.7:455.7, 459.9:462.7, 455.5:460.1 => -0.08 nm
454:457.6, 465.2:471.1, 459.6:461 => 0.01 nm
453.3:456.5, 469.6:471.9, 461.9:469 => 0.36 nm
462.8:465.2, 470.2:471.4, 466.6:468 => 0.22 nm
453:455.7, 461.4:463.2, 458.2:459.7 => 0.16 nm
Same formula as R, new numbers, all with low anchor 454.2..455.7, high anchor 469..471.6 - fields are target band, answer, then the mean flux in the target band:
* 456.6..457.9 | -0.28 nm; 9.19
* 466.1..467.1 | 0.04 nm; 7.96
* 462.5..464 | 0.08 nm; 7.58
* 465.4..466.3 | -0.05 nm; 8.64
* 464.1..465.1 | 0.03 nm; 7.85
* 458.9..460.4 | 0.02 nm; 7.64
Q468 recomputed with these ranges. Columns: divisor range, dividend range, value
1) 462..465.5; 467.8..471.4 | 1.05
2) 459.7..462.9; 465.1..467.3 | 0.95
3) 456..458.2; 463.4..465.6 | 0.90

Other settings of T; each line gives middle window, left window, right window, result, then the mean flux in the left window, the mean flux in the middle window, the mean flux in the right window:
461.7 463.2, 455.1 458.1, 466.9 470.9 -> -0.042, 8.67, 8.48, 7.76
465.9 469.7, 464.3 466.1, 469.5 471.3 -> 0.361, 8.1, 7.61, 8.72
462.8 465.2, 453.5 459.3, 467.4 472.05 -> 0.082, 8.02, 7.74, 8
